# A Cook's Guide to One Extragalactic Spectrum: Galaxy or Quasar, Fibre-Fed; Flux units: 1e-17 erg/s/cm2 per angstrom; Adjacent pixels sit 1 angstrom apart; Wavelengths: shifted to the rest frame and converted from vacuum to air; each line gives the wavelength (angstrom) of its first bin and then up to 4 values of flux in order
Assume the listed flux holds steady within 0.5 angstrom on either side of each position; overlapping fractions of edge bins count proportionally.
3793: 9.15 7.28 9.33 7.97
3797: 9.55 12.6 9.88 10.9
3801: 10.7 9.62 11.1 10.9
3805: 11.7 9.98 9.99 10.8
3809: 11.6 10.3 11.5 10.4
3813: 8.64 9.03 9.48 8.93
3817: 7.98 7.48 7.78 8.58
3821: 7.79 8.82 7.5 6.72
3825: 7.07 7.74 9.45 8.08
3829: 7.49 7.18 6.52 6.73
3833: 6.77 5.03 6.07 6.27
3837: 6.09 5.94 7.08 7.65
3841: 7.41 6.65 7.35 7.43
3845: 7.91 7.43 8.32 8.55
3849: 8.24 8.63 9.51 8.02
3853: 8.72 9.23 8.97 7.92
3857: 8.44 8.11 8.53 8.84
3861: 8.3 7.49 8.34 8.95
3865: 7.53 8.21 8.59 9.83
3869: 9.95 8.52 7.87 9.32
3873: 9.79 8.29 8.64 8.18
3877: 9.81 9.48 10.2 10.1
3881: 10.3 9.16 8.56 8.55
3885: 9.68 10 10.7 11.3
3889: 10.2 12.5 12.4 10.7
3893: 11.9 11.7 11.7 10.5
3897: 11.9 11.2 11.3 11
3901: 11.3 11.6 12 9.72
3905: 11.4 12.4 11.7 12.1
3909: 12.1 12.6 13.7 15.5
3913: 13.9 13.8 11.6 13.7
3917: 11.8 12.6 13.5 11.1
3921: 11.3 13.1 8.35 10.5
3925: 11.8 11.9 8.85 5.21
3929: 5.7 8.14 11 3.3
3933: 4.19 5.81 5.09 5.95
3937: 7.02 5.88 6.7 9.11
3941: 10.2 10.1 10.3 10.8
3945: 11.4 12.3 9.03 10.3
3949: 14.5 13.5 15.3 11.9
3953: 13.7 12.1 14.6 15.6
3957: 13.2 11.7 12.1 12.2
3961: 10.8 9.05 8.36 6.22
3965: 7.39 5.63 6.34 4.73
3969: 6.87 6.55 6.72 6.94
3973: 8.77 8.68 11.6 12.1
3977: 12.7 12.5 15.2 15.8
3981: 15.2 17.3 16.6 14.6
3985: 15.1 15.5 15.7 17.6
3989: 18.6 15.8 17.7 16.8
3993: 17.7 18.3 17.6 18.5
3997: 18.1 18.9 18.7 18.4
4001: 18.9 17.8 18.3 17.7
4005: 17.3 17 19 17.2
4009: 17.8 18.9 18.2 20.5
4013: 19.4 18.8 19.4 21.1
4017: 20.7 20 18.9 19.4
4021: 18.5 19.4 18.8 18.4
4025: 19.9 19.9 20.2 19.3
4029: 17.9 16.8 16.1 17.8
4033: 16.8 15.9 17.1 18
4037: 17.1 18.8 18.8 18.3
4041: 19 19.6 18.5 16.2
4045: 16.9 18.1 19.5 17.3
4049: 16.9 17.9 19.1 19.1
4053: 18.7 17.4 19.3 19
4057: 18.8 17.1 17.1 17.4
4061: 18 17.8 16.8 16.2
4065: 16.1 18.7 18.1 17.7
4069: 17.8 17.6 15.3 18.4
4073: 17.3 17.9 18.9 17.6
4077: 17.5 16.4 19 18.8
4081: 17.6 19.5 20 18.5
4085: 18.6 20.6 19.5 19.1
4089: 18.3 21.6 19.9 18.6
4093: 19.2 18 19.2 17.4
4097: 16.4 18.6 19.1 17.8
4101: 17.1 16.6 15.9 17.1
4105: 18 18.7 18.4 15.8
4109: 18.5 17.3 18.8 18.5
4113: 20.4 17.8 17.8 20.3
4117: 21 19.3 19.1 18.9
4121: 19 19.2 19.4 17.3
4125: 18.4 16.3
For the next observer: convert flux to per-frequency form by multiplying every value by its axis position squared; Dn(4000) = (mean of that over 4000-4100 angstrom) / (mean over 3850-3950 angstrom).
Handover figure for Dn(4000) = 1.98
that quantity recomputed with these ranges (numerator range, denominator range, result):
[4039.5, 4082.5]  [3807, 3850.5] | 2.52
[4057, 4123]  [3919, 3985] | 1.91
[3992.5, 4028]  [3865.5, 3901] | 1.99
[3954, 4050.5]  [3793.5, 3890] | 1.98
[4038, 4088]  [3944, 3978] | 1.83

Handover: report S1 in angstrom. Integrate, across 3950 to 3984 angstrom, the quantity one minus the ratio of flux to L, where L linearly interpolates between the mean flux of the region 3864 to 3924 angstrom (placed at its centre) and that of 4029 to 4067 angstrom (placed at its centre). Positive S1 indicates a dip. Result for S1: 7.2 angstrom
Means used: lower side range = 10.8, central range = 11.1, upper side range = 17.8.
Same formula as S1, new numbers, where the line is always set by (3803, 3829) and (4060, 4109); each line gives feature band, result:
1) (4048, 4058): -0.8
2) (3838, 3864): 5.6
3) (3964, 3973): 4.9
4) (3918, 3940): 7.6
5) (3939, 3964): 3.8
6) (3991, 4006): -2.8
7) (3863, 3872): 1.8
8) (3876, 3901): 2.1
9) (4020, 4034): -1.9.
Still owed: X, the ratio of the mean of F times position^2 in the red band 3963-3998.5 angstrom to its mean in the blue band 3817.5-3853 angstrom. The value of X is 1.89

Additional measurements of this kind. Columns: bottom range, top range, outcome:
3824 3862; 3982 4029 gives 2.59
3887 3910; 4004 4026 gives 1.75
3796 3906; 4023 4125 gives 2.23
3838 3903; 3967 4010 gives 1.72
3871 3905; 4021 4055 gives 1.89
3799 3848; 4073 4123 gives 2.54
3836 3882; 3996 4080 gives 2.37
